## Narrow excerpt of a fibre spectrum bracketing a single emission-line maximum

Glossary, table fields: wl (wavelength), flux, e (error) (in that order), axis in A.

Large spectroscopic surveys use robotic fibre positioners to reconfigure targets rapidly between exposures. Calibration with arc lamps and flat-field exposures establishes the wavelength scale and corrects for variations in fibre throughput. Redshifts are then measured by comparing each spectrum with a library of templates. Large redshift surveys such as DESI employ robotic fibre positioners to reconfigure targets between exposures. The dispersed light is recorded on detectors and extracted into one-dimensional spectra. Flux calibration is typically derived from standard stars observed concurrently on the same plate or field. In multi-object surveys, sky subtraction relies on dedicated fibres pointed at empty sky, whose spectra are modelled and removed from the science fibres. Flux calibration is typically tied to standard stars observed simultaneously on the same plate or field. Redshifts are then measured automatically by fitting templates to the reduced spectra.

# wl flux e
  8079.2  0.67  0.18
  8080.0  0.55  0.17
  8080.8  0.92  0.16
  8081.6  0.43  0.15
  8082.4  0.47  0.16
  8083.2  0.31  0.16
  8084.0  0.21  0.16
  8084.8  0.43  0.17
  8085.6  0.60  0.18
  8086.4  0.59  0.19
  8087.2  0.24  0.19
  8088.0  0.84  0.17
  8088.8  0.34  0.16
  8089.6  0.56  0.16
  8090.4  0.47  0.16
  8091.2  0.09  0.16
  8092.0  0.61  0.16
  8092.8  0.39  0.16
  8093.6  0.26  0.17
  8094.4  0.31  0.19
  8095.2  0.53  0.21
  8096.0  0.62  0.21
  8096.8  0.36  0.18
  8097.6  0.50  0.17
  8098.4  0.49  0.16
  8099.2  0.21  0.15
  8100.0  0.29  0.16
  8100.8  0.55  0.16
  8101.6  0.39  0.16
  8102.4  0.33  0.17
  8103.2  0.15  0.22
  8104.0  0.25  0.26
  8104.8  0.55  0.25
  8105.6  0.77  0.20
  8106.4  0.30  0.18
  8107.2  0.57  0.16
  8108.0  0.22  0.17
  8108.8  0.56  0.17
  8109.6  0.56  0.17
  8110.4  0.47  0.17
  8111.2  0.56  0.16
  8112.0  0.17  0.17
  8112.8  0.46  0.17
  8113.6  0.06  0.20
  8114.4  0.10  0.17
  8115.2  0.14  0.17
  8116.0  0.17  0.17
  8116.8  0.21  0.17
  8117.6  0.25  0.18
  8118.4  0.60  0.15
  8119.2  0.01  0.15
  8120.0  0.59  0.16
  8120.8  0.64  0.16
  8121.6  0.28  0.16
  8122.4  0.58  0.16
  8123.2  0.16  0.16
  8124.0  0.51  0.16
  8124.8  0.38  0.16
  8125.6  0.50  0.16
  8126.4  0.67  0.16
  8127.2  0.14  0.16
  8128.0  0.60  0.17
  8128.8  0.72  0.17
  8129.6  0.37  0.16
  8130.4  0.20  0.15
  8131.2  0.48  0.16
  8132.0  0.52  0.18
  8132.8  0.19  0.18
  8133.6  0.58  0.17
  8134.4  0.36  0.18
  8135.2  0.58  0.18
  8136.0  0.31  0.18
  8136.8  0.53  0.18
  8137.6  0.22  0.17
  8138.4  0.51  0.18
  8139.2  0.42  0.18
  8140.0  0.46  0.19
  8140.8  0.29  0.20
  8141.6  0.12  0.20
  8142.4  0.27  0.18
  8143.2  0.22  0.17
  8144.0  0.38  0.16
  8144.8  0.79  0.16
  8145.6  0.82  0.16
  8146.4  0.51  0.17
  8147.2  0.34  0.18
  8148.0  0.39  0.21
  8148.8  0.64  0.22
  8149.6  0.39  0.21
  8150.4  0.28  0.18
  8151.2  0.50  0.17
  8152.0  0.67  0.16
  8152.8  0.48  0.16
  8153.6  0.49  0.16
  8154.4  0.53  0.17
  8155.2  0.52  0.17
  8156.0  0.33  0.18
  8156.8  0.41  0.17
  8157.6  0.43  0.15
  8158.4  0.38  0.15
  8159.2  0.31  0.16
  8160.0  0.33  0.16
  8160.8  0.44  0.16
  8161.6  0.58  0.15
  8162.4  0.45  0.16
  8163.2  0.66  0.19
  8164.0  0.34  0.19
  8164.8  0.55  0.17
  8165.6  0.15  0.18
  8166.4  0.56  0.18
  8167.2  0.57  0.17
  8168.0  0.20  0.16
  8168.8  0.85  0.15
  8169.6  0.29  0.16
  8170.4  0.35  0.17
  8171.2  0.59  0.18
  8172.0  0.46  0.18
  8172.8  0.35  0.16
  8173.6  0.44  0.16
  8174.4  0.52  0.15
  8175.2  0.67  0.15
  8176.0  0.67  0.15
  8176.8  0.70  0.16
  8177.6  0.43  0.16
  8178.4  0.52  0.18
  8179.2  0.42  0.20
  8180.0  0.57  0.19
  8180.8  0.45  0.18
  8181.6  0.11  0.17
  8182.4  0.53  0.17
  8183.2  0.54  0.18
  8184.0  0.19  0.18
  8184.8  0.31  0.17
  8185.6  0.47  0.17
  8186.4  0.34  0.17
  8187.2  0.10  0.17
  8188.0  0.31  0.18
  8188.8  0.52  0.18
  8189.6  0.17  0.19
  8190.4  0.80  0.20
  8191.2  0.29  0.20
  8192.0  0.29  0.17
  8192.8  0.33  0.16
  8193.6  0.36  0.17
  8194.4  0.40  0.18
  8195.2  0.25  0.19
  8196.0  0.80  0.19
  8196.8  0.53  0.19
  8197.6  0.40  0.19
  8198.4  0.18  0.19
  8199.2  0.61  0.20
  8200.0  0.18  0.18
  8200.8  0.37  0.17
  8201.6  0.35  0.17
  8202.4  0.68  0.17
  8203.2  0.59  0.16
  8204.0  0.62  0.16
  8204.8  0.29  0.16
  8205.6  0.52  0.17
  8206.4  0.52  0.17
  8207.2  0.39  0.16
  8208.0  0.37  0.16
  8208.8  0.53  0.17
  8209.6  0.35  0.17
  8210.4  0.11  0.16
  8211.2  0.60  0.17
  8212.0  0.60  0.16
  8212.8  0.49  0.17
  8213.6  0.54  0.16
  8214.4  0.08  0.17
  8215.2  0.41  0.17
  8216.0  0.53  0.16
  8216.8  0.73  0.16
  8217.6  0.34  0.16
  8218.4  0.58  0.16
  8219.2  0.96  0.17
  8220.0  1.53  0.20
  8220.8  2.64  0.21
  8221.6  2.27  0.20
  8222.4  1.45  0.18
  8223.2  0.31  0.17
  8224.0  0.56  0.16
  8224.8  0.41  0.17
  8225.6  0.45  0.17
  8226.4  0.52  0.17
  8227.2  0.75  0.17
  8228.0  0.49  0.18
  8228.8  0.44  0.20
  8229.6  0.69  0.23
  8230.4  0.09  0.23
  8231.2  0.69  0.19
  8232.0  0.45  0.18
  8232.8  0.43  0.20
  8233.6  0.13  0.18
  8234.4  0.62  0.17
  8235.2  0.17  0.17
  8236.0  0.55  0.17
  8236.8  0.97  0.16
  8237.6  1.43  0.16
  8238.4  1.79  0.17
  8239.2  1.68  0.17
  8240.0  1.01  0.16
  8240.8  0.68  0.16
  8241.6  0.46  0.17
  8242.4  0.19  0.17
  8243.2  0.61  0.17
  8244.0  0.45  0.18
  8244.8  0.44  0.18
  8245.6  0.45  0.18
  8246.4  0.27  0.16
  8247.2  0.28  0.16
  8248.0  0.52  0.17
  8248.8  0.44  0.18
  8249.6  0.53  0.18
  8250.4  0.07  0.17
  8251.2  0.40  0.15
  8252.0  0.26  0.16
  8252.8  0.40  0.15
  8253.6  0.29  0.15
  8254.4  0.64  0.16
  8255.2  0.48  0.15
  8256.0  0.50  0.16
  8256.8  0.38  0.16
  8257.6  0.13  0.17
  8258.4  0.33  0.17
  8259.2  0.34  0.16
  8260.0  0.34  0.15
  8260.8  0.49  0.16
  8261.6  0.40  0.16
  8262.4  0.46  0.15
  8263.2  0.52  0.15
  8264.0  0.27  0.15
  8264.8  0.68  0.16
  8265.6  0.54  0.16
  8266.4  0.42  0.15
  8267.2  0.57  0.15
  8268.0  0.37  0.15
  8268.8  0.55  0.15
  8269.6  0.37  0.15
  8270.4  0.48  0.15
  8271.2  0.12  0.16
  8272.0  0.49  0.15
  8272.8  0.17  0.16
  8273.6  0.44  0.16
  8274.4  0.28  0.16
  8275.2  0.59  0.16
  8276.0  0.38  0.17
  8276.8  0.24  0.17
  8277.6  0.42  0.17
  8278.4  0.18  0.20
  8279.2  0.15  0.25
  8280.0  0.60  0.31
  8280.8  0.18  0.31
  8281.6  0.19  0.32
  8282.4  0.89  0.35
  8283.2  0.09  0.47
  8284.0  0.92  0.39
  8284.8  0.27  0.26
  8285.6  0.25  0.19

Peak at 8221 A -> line [S II]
